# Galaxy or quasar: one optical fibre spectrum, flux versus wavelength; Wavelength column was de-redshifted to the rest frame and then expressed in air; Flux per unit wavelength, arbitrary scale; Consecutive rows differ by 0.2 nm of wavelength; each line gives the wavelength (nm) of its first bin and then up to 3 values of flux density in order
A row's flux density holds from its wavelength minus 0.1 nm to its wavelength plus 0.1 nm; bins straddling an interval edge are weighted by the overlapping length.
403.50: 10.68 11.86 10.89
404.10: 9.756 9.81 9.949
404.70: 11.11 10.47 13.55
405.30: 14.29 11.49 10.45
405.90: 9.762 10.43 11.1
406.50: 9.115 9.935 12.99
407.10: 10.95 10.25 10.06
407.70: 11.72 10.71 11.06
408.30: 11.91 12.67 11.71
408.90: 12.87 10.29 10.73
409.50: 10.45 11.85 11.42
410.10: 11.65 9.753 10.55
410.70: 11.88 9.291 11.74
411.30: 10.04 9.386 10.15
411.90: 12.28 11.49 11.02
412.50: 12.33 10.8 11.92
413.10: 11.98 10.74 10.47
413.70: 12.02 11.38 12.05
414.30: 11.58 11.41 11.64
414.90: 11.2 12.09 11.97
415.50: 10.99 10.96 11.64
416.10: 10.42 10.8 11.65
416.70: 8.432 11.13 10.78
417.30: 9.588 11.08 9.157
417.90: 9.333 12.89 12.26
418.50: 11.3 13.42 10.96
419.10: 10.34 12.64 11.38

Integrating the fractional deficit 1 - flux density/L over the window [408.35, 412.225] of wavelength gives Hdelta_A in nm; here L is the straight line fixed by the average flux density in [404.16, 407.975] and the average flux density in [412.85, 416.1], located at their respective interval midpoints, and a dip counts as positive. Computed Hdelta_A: 0.04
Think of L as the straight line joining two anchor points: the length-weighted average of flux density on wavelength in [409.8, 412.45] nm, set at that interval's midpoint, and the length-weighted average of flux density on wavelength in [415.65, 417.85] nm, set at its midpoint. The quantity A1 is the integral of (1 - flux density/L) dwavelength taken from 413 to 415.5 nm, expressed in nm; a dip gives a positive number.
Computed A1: -0.21 nm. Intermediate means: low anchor 10.8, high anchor 10.5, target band 11.5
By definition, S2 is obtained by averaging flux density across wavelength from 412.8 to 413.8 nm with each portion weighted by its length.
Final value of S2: 11.4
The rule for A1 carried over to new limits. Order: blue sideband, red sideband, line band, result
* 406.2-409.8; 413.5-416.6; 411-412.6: 0.033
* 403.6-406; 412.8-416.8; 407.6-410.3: -0.054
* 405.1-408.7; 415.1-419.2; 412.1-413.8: -0.053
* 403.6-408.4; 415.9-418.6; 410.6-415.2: -0.186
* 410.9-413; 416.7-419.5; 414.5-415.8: -0.050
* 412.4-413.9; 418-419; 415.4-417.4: 0.210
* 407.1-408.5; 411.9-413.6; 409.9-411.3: 0.057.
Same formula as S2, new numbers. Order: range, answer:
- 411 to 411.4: 10.9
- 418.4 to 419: 11.9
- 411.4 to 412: 10.6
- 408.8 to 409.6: 11.1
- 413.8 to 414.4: 11.7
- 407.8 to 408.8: 11.6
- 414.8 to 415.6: 11.6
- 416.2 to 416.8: 10.3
